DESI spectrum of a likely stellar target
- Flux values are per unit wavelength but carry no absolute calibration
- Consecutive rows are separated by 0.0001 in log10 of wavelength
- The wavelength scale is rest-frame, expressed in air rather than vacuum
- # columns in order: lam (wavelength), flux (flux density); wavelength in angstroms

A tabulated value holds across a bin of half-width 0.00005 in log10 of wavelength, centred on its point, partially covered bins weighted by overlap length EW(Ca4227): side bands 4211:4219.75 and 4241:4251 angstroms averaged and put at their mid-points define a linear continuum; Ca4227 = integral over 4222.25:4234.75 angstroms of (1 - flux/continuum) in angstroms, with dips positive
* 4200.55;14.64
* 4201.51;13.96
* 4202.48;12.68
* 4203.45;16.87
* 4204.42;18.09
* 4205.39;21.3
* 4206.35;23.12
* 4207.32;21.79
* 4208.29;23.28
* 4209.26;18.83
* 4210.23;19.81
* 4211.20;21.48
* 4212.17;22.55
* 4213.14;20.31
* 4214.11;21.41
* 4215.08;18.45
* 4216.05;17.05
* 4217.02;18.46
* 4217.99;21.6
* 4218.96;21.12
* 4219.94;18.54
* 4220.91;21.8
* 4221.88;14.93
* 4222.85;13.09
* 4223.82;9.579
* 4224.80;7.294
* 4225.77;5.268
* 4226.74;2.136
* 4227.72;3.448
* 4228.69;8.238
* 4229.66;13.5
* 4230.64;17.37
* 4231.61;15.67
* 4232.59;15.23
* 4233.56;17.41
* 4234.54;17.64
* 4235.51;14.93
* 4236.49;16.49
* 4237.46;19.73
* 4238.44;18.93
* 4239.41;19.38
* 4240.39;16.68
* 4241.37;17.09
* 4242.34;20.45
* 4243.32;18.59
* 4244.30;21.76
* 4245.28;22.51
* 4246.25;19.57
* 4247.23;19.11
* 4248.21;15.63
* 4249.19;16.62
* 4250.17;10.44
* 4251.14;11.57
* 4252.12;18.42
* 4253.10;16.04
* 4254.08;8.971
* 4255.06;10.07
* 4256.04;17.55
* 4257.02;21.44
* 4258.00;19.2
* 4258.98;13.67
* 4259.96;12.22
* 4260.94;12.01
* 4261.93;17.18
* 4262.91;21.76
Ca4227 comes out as 5.2 angstroms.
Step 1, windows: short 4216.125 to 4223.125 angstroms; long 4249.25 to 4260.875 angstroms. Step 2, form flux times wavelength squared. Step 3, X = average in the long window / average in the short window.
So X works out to 0.79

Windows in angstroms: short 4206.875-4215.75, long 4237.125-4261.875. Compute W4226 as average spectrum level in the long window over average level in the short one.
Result 0.80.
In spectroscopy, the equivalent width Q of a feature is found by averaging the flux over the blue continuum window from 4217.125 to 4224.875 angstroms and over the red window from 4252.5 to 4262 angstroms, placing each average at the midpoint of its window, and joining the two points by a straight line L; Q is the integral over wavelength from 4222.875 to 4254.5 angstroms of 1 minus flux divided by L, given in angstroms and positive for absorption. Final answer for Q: 1.50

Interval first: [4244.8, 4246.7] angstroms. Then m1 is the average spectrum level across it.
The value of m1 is 21.1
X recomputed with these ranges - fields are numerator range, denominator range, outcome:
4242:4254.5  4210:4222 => 0.86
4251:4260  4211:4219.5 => 0.77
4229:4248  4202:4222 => 0.92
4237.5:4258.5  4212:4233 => 1.18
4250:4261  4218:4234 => 1.13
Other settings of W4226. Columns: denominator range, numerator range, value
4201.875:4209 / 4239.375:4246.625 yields 1.00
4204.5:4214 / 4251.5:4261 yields 0.71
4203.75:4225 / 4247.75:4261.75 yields 0.77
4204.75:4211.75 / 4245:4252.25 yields 0.77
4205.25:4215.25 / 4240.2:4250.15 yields 0.87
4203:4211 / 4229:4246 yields 0.87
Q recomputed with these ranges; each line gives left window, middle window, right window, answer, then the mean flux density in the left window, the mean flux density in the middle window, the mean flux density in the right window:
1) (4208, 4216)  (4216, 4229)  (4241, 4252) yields 4.47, 20.5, 13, 17.6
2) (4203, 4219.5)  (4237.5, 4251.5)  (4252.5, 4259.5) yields -1.03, 20.3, 17.9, 15.3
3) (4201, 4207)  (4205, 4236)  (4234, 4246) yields 2.93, 17.8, 16.4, 18.7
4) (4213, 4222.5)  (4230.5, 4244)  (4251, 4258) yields -0.37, 19.2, 17.6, 15.3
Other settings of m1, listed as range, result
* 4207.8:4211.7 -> 20.8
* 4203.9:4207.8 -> 21.1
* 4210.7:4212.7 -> 22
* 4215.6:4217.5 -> 17.8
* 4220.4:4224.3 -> 14.9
